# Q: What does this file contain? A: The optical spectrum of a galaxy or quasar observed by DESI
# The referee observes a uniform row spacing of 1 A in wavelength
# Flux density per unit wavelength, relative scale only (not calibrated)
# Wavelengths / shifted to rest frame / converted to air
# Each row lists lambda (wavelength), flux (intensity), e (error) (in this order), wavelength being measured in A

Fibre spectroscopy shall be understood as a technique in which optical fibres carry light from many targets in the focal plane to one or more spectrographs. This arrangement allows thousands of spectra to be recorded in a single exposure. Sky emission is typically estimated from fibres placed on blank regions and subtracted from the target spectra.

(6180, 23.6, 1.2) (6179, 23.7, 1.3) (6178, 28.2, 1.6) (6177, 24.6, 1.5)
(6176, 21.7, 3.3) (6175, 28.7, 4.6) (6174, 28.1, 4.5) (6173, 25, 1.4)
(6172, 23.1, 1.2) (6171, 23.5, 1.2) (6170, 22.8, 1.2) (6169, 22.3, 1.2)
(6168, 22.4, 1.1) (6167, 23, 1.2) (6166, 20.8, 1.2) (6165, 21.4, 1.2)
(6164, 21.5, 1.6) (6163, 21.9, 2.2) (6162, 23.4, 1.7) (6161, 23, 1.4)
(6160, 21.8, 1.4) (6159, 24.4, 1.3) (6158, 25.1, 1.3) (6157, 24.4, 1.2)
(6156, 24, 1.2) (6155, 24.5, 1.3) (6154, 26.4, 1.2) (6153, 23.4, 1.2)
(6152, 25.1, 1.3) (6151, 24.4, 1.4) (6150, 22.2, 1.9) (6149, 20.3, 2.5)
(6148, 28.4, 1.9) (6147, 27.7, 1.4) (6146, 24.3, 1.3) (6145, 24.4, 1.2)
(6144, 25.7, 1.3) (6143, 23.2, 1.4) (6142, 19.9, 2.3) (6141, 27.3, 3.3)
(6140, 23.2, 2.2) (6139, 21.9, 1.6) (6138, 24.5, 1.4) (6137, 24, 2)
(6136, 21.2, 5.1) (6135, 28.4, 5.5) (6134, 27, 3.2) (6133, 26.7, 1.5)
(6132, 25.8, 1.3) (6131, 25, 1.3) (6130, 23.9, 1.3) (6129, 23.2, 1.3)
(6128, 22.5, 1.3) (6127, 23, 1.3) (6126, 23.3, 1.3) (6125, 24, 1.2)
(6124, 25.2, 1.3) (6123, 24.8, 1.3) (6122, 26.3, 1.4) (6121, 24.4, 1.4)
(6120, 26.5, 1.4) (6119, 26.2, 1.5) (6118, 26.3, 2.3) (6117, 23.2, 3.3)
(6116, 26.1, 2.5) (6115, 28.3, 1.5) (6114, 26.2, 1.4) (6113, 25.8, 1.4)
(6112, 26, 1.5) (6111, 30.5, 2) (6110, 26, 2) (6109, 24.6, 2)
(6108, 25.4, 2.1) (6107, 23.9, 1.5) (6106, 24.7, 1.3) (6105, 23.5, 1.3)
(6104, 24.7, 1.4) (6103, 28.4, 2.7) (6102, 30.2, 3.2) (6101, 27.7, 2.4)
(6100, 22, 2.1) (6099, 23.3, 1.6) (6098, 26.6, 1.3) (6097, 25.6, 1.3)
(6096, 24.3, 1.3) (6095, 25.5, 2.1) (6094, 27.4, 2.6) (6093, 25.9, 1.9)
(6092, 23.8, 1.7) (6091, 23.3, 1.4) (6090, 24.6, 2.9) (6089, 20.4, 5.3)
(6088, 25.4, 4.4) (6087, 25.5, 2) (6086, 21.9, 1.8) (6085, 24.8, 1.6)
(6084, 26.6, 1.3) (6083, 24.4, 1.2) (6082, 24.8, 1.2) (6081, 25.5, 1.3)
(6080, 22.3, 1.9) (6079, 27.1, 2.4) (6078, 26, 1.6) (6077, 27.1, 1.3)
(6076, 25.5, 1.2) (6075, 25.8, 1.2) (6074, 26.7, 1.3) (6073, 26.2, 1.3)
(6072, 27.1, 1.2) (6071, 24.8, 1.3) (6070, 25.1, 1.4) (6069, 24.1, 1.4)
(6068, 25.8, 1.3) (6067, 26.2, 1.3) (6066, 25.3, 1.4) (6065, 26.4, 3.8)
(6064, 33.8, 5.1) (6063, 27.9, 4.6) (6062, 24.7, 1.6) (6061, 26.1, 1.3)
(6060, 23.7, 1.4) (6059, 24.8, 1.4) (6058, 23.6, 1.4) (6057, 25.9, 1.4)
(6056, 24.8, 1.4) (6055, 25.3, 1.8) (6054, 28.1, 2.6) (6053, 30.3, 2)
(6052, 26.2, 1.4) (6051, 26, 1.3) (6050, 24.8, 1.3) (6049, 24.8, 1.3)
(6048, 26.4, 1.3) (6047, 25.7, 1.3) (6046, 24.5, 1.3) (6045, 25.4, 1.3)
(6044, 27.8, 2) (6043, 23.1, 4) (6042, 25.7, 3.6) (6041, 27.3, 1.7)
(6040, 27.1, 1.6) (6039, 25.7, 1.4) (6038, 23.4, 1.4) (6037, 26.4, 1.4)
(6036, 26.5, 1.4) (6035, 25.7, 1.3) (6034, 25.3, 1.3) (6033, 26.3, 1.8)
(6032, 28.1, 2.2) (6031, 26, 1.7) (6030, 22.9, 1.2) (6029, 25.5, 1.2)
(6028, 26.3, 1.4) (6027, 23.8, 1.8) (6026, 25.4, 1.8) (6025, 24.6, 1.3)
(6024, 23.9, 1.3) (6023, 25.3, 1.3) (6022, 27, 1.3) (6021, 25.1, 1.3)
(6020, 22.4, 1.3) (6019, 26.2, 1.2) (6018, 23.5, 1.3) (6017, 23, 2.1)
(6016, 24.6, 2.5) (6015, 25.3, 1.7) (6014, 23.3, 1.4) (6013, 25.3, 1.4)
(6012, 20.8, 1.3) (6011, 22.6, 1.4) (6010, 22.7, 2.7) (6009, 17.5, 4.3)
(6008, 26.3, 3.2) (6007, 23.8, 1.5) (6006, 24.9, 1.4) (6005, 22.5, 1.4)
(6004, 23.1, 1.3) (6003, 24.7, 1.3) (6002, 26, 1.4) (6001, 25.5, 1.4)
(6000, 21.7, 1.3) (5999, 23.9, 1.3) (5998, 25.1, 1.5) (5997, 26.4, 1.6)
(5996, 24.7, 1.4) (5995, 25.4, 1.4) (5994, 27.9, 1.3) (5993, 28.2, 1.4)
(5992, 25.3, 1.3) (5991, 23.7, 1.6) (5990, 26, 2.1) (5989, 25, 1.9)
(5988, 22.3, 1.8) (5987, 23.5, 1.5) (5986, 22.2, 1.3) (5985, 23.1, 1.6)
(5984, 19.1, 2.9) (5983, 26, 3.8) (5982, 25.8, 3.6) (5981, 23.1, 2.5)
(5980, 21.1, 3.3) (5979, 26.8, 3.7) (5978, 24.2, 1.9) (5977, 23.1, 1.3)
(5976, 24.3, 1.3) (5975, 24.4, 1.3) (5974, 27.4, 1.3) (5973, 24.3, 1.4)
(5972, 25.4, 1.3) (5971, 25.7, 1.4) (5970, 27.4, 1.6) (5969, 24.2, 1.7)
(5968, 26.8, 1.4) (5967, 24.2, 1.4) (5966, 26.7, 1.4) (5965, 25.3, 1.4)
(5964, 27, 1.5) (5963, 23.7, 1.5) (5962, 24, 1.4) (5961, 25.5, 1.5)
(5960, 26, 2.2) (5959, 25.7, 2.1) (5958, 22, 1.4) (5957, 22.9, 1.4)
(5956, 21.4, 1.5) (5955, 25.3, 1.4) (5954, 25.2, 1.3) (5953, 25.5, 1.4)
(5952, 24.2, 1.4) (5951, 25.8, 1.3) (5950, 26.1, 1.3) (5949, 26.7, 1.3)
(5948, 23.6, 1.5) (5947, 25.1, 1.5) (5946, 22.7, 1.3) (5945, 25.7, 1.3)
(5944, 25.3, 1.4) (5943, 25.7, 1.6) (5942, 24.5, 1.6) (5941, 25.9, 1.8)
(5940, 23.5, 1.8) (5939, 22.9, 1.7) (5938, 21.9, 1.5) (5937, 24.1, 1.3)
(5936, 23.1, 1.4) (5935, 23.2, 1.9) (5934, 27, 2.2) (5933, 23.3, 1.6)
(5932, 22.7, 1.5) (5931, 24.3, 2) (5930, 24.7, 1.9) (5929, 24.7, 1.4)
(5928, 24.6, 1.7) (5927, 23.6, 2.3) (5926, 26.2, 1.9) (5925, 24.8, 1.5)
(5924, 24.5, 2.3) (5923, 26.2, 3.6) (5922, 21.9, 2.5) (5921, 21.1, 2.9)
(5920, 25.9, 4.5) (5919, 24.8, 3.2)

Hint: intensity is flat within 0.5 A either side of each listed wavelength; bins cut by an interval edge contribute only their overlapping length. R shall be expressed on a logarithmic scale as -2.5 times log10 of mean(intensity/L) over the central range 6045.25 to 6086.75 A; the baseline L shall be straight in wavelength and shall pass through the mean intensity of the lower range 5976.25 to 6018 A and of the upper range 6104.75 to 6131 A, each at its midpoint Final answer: -0.05 mag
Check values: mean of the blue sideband 24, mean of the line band 25.8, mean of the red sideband 25.2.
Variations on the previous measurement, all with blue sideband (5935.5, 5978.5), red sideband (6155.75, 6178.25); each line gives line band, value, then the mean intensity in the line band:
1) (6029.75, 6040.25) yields -0.06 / 25.8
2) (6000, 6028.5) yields 0.02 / 24.1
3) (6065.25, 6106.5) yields -0.05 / 25.3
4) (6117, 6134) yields -0.04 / 24.8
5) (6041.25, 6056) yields -0.07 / 26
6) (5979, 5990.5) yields 0.05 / 23.5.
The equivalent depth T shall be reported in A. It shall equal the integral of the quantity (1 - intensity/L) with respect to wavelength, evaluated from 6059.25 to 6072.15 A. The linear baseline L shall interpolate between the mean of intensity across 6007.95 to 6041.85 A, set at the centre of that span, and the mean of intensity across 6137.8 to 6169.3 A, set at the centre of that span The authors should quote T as -1.0 A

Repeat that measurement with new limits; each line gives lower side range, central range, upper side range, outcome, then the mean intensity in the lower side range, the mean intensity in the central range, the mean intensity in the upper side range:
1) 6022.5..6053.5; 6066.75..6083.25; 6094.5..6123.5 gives 0.10 A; 25.7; 25.6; 25.8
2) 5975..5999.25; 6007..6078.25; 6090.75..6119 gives -0.95 A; 24.4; 25.4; 25.7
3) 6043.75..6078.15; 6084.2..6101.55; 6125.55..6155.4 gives 0.51 A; 26.1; 24.6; 24.4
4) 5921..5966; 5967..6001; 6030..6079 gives 0.52 A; 24.5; 24.7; 26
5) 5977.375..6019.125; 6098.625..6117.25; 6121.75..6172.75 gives -1.49 A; 24.1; 25.9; 23.9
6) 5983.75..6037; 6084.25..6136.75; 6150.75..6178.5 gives -2.36 A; 24.5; 25.2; 23.9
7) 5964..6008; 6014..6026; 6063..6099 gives 0.18 A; 24.7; 24.6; 25.5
